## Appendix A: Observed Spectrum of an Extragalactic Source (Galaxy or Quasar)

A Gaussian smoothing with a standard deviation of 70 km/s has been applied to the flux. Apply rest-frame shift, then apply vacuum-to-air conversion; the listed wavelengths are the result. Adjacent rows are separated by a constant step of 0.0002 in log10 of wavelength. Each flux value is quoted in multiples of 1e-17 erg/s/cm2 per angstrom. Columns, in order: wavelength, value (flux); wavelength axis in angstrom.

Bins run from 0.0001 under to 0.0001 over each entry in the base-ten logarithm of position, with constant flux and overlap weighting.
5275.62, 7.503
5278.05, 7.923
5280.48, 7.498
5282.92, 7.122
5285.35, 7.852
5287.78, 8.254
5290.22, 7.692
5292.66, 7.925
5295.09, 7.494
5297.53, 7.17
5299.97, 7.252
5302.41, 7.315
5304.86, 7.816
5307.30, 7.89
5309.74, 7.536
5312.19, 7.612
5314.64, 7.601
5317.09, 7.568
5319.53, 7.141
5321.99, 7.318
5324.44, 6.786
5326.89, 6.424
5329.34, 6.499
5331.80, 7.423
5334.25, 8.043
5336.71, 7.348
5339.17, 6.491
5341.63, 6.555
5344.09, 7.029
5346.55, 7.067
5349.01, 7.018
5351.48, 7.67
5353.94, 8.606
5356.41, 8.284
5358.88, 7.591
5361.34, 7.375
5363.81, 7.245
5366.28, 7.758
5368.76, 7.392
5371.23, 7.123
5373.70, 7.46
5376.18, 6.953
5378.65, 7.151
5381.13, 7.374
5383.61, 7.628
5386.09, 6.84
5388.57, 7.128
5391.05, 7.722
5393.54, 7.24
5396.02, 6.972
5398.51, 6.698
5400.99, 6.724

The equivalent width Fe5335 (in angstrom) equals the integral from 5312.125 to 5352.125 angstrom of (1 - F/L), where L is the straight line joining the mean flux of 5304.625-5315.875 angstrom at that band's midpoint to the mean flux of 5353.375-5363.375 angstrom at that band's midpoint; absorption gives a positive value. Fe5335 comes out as 3.3 angstrom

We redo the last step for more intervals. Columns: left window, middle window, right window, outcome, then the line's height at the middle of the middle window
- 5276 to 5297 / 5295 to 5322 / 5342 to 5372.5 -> 0.5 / 7.63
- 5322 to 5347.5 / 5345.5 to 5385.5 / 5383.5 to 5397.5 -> -2.0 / 7.11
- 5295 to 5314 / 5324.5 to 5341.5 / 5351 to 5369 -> 1.4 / 7.64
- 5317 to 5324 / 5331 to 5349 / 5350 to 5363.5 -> 1.1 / 7.57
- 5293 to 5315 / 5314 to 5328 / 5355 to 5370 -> 0.8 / 7.56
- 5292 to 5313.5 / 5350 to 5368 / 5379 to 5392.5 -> -0.9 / 7.39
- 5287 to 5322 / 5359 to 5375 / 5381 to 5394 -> 0.0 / 7.38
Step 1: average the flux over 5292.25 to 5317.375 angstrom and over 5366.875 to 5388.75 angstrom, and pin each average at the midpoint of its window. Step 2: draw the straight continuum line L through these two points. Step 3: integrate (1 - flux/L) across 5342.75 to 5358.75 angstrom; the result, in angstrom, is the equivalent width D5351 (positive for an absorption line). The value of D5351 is -0.5 angstrom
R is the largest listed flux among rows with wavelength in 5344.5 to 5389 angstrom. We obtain 8.606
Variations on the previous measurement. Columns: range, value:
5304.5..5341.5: 8.043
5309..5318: 7.612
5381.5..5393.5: 7.722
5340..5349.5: 7.067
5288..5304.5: 7.925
